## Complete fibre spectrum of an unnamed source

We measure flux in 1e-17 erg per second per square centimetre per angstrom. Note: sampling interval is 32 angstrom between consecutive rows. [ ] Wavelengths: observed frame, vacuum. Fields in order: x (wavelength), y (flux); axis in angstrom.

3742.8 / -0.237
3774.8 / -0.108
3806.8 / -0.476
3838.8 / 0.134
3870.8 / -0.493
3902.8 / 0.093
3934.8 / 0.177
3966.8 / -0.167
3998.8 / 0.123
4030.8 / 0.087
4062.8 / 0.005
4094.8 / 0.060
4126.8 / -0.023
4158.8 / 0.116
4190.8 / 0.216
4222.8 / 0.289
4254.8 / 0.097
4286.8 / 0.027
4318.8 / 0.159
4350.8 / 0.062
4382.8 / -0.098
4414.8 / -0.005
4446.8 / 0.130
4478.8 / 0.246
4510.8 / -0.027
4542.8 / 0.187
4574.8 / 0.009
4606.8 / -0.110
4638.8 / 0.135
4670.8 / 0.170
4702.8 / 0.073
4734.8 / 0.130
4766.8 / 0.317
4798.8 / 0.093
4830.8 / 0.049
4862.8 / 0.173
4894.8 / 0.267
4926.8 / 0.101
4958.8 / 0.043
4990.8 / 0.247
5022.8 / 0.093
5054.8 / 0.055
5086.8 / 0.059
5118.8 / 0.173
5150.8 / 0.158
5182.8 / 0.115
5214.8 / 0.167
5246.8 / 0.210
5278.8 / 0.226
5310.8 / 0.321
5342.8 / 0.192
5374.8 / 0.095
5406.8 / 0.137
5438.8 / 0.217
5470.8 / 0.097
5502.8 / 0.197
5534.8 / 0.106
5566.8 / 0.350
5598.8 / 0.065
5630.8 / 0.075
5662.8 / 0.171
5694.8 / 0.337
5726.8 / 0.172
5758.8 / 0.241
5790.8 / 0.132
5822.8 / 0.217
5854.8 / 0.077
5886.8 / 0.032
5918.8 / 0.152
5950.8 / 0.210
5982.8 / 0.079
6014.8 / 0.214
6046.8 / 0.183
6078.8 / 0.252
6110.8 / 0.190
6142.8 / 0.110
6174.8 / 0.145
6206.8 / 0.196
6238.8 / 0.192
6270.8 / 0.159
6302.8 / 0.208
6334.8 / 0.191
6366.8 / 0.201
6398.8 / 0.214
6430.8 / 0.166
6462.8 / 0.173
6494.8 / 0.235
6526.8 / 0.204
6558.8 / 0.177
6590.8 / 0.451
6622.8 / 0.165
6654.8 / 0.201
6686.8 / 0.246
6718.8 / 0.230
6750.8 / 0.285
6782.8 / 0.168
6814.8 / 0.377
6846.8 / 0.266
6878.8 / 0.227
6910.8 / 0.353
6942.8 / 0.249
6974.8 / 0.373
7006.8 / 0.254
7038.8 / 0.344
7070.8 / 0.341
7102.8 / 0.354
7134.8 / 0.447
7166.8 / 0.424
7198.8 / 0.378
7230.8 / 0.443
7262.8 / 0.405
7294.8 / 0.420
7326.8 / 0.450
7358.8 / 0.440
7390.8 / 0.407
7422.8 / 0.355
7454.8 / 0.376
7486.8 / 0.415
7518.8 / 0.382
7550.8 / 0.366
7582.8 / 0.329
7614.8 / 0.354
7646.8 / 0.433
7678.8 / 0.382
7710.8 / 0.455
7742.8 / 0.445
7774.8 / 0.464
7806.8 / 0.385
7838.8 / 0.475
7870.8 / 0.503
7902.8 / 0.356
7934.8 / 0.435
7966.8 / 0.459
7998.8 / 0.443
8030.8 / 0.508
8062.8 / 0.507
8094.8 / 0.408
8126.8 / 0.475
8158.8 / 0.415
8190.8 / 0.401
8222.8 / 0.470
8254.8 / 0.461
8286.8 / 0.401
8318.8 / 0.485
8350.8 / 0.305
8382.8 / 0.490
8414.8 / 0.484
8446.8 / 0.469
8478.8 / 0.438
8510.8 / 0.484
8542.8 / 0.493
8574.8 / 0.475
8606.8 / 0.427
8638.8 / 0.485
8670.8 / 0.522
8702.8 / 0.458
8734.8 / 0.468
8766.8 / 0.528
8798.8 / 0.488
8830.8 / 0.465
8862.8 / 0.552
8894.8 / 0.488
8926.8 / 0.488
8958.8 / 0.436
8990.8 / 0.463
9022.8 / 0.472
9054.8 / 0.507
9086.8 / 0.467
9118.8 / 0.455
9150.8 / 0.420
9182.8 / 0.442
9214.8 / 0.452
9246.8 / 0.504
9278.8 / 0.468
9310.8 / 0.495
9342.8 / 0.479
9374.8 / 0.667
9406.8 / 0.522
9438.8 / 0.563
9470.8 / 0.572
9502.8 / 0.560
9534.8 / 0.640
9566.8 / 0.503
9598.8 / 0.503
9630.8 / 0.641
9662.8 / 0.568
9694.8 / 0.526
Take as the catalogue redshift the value 0.77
